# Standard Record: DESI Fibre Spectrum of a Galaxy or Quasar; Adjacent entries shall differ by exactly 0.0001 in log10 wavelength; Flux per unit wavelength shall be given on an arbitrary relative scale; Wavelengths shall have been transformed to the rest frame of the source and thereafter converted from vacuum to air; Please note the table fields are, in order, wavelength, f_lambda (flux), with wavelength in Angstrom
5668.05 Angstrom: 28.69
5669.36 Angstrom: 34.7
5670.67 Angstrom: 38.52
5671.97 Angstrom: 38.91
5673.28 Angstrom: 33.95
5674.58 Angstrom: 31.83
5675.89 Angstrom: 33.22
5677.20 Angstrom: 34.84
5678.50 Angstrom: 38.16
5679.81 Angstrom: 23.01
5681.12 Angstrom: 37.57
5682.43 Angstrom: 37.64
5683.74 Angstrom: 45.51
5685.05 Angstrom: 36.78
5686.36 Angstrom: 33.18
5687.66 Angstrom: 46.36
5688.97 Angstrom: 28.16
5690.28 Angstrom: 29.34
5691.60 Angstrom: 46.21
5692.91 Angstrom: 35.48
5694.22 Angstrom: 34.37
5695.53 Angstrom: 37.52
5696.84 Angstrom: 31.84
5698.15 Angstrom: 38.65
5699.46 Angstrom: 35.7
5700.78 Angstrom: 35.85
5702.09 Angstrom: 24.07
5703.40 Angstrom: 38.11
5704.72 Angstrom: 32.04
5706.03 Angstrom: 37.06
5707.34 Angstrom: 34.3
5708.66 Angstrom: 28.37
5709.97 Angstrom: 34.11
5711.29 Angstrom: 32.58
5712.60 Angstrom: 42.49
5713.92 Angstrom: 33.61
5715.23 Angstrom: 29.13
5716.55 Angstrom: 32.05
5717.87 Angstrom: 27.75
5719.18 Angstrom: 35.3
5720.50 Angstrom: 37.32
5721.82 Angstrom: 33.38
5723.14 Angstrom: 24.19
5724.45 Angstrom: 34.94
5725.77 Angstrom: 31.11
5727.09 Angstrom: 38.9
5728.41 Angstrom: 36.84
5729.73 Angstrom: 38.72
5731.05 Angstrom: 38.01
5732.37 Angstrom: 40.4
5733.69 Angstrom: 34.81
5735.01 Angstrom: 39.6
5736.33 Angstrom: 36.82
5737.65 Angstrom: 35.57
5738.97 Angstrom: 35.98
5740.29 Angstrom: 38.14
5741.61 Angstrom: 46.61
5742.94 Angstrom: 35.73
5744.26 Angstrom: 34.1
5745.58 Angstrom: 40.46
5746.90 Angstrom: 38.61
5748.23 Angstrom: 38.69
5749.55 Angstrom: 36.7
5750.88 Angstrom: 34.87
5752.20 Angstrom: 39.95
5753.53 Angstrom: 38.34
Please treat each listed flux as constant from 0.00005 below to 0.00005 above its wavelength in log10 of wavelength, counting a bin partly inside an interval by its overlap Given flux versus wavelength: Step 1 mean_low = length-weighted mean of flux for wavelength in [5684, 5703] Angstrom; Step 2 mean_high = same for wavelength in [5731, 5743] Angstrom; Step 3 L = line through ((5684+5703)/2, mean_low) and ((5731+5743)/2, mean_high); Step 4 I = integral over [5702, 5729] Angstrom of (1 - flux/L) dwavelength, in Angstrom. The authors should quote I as 2.6 Angstrom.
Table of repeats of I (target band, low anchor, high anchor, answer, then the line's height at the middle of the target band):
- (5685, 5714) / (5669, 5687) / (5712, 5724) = -0.8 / 34.1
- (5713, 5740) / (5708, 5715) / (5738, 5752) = 0.7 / 35.8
